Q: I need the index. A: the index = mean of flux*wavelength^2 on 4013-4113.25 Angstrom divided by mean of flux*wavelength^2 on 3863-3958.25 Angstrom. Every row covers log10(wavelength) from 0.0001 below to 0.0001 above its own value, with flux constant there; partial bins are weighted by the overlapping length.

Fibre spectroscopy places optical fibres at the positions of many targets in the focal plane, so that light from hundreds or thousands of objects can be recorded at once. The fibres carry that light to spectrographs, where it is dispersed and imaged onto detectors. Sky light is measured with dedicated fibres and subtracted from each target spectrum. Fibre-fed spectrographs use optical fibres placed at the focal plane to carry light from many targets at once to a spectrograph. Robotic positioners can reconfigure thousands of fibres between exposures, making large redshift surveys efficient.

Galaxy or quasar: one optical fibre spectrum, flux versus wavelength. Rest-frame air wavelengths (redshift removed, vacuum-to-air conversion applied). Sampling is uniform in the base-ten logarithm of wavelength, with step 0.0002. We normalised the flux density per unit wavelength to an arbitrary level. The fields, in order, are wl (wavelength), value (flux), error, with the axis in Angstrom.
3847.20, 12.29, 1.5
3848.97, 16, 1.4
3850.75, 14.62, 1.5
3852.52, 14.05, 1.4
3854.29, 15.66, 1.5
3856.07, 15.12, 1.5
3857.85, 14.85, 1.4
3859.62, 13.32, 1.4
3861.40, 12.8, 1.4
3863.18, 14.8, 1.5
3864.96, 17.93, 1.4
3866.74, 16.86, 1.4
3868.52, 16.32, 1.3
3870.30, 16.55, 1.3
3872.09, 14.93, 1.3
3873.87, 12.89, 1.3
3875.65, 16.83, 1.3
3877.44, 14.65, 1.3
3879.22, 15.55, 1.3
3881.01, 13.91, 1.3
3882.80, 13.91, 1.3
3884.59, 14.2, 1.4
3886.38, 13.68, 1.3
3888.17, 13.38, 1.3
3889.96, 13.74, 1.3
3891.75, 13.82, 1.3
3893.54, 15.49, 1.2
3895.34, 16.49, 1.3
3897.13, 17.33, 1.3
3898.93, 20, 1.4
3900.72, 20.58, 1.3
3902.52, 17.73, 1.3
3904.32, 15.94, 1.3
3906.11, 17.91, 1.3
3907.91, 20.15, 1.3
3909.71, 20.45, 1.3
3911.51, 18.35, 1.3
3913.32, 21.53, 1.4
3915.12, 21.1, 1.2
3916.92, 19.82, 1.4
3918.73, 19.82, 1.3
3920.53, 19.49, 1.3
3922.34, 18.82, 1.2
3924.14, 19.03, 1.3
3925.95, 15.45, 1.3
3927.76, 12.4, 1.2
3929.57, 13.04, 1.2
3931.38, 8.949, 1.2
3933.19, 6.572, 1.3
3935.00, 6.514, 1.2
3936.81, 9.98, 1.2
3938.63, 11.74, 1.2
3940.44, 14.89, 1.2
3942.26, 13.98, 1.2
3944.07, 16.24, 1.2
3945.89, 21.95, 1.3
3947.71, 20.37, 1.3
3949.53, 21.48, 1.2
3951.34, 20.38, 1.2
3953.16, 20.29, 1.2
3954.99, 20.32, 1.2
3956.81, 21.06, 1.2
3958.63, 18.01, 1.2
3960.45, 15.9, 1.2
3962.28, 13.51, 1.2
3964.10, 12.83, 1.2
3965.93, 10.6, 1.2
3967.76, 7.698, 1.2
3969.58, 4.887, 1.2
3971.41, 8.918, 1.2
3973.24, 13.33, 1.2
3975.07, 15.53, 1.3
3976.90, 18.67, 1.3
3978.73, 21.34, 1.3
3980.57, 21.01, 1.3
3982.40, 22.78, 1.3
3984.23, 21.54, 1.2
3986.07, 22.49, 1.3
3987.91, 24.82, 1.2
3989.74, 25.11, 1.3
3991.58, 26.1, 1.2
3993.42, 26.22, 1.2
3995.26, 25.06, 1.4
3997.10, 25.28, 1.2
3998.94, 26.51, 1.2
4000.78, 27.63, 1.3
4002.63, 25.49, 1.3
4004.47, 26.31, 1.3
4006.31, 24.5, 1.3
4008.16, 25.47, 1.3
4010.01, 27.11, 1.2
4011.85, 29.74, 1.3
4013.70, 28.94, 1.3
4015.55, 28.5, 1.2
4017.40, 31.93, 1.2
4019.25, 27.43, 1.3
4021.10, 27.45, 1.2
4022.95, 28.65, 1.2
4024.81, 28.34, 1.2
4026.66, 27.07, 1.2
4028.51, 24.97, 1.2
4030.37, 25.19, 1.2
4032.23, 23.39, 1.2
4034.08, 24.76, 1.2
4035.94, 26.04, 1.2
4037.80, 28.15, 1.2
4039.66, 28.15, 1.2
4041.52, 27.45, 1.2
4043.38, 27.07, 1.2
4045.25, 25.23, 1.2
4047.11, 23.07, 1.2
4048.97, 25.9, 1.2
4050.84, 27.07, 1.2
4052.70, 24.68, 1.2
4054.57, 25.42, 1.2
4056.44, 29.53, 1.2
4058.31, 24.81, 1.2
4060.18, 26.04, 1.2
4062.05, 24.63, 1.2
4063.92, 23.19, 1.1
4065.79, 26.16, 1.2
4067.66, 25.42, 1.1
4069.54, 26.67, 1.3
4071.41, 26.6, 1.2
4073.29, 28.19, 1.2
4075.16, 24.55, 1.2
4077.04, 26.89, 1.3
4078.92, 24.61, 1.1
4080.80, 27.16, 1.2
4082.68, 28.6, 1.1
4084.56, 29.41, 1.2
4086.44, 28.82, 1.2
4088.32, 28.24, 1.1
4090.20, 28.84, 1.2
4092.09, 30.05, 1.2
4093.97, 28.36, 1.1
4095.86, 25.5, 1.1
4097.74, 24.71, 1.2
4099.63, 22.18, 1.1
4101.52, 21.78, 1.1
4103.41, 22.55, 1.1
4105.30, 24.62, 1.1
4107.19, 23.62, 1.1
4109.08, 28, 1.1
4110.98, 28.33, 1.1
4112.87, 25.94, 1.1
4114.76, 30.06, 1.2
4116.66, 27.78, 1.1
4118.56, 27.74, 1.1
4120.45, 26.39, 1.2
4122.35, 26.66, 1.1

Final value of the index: 1.7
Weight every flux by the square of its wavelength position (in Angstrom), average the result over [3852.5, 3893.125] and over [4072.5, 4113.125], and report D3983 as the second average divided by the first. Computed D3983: 1.99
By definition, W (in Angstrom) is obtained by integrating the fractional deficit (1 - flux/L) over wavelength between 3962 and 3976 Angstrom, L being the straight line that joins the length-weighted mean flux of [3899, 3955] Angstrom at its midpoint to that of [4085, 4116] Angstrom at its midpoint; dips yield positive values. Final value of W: 6.1 Angstrom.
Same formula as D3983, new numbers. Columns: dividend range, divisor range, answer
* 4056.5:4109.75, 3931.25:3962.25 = 1.75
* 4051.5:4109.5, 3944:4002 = 1.42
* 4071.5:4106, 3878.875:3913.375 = 1.75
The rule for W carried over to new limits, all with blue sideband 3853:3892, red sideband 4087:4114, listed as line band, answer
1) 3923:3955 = 5.4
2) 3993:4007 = -3.2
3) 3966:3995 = 2.3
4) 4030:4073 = -4.3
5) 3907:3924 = -3.0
